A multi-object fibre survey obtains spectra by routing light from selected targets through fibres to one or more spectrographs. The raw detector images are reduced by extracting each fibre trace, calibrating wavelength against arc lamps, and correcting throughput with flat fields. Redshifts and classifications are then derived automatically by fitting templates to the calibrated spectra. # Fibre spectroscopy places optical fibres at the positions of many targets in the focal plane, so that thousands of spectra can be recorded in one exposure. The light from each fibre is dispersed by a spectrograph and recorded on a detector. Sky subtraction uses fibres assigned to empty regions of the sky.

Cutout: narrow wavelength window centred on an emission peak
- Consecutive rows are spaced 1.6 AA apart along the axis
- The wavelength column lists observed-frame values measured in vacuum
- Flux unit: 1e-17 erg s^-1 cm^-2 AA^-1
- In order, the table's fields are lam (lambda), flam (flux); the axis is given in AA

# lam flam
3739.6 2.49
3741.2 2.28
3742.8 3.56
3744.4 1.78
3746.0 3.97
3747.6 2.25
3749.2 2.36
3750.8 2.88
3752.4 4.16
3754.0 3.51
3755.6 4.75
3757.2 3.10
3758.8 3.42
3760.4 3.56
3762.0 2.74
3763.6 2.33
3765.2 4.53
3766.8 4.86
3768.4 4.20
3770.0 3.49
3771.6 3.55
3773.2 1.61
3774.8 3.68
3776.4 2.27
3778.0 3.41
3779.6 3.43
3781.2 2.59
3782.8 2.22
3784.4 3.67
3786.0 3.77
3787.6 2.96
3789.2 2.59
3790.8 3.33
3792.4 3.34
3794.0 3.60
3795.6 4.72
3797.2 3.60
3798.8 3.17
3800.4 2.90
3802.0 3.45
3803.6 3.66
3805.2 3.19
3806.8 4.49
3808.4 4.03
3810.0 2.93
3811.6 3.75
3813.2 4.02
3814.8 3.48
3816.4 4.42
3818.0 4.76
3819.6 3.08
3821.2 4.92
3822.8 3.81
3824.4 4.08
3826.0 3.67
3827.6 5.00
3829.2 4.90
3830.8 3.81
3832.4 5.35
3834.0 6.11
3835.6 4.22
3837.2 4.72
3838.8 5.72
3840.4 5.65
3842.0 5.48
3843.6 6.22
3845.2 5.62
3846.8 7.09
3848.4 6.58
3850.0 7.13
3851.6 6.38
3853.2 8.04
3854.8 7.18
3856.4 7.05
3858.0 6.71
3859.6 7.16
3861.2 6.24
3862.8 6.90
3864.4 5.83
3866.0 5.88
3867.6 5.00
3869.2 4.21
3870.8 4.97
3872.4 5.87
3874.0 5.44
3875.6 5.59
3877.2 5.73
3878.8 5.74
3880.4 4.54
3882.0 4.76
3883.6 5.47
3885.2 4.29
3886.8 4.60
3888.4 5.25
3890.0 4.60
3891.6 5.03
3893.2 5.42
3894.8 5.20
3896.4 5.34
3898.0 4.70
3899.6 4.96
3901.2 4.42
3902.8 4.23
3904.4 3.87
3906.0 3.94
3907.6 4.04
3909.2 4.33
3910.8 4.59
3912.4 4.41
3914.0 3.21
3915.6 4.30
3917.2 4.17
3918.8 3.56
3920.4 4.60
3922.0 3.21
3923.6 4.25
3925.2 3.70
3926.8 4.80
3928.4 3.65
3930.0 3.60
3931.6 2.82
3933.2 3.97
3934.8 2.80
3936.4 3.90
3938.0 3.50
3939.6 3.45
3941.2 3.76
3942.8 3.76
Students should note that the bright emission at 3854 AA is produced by C IV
